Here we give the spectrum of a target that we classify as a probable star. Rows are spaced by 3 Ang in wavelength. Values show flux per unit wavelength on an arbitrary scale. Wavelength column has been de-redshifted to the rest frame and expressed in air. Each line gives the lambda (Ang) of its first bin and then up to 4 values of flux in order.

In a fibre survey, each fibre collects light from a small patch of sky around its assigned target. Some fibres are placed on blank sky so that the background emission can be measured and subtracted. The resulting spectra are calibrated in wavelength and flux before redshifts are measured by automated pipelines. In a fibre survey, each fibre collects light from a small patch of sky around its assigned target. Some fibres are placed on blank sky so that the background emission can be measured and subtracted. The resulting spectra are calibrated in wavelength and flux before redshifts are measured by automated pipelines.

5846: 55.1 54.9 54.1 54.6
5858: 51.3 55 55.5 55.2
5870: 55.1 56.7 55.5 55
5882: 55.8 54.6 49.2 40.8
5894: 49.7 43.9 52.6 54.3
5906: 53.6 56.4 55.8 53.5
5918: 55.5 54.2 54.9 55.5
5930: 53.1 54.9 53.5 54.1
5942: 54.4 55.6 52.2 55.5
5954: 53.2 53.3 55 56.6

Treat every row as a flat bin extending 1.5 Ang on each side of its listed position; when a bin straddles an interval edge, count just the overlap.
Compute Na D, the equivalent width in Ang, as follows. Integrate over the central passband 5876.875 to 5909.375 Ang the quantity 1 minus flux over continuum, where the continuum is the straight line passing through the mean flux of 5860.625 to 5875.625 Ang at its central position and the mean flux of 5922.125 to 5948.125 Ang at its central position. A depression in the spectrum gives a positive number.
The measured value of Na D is 2.2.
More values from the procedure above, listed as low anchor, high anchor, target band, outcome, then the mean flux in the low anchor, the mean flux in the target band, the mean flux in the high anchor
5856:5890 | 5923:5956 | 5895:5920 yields 0.5 Ang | 54.2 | 53.1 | 54.2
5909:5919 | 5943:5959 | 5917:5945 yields 0.1 Ang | 55.1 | 54.5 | 54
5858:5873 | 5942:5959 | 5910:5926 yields -0.1 Ang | 55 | 54.9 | 54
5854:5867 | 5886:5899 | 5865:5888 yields -2.1 Ang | 54.2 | 55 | 46.5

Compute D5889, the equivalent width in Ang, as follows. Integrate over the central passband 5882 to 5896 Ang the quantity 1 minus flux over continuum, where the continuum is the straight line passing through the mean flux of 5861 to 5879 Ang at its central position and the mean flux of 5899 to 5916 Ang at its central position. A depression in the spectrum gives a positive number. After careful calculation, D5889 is 1.5 Ang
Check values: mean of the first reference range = 55.5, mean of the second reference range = 54.4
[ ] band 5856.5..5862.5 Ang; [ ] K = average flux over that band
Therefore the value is 53.1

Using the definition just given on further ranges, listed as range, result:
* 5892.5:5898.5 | 46.8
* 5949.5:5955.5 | 54.4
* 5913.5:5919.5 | 54.5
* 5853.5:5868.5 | 54.3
